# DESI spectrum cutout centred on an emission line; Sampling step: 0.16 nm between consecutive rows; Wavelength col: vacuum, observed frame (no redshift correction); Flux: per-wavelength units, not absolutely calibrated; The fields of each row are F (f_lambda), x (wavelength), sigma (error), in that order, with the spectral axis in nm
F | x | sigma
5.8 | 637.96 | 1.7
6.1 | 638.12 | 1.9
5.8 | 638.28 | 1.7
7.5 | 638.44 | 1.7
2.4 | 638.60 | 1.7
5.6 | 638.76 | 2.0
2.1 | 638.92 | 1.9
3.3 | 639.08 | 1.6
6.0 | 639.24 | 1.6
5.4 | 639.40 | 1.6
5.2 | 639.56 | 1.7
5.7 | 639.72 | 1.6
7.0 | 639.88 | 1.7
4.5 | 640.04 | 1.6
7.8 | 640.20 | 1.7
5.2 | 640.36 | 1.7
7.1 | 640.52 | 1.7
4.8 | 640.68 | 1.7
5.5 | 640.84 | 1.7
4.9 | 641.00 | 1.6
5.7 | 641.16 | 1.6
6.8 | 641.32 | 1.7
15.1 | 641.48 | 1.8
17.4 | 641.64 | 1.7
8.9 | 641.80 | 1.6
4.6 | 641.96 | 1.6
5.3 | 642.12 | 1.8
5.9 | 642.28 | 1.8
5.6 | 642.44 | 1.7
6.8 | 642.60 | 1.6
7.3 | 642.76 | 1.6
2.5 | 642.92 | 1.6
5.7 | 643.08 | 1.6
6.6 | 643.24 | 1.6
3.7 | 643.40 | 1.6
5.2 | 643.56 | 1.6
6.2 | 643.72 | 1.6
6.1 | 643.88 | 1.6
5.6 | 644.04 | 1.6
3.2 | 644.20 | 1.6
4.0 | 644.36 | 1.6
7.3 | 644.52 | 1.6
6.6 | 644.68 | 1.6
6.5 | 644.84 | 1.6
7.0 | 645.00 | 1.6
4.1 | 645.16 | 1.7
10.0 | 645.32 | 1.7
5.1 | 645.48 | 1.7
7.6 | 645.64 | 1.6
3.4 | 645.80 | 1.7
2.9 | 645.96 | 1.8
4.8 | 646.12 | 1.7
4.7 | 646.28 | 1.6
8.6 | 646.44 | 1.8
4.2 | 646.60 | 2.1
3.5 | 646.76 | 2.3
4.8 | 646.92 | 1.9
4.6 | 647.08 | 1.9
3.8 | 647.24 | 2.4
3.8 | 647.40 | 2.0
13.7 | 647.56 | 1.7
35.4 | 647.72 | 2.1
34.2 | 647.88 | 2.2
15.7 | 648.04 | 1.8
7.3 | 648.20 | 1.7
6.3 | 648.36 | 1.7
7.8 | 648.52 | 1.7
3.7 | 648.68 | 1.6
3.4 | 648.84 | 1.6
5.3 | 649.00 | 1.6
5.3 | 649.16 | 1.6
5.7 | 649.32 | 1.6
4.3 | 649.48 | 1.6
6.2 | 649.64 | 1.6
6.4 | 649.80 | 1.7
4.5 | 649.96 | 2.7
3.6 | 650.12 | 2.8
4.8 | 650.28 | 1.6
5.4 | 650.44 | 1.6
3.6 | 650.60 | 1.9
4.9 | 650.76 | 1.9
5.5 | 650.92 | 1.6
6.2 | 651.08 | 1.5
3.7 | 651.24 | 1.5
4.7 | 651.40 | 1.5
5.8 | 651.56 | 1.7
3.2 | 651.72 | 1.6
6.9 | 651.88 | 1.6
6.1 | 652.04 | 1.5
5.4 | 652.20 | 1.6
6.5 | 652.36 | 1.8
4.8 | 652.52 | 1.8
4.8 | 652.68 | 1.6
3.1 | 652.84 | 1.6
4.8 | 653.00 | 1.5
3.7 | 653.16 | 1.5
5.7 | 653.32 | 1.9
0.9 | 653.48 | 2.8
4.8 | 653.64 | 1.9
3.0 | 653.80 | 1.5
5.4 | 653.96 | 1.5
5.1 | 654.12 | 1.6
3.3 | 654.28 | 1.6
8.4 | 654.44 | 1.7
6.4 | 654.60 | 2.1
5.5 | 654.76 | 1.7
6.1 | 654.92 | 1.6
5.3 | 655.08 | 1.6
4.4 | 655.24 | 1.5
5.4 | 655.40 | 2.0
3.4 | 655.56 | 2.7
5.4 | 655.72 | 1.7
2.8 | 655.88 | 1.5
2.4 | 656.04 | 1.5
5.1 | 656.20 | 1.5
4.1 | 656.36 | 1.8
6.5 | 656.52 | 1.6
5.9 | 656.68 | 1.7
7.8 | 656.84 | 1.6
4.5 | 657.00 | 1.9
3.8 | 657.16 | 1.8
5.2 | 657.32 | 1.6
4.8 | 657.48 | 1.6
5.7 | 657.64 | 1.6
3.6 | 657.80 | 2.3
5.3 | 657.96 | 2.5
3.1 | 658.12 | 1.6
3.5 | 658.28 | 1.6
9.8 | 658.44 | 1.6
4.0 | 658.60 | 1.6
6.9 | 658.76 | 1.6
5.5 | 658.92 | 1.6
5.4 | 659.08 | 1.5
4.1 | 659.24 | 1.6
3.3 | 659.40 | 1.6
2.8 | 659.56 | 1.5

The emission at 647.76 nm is [O III]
